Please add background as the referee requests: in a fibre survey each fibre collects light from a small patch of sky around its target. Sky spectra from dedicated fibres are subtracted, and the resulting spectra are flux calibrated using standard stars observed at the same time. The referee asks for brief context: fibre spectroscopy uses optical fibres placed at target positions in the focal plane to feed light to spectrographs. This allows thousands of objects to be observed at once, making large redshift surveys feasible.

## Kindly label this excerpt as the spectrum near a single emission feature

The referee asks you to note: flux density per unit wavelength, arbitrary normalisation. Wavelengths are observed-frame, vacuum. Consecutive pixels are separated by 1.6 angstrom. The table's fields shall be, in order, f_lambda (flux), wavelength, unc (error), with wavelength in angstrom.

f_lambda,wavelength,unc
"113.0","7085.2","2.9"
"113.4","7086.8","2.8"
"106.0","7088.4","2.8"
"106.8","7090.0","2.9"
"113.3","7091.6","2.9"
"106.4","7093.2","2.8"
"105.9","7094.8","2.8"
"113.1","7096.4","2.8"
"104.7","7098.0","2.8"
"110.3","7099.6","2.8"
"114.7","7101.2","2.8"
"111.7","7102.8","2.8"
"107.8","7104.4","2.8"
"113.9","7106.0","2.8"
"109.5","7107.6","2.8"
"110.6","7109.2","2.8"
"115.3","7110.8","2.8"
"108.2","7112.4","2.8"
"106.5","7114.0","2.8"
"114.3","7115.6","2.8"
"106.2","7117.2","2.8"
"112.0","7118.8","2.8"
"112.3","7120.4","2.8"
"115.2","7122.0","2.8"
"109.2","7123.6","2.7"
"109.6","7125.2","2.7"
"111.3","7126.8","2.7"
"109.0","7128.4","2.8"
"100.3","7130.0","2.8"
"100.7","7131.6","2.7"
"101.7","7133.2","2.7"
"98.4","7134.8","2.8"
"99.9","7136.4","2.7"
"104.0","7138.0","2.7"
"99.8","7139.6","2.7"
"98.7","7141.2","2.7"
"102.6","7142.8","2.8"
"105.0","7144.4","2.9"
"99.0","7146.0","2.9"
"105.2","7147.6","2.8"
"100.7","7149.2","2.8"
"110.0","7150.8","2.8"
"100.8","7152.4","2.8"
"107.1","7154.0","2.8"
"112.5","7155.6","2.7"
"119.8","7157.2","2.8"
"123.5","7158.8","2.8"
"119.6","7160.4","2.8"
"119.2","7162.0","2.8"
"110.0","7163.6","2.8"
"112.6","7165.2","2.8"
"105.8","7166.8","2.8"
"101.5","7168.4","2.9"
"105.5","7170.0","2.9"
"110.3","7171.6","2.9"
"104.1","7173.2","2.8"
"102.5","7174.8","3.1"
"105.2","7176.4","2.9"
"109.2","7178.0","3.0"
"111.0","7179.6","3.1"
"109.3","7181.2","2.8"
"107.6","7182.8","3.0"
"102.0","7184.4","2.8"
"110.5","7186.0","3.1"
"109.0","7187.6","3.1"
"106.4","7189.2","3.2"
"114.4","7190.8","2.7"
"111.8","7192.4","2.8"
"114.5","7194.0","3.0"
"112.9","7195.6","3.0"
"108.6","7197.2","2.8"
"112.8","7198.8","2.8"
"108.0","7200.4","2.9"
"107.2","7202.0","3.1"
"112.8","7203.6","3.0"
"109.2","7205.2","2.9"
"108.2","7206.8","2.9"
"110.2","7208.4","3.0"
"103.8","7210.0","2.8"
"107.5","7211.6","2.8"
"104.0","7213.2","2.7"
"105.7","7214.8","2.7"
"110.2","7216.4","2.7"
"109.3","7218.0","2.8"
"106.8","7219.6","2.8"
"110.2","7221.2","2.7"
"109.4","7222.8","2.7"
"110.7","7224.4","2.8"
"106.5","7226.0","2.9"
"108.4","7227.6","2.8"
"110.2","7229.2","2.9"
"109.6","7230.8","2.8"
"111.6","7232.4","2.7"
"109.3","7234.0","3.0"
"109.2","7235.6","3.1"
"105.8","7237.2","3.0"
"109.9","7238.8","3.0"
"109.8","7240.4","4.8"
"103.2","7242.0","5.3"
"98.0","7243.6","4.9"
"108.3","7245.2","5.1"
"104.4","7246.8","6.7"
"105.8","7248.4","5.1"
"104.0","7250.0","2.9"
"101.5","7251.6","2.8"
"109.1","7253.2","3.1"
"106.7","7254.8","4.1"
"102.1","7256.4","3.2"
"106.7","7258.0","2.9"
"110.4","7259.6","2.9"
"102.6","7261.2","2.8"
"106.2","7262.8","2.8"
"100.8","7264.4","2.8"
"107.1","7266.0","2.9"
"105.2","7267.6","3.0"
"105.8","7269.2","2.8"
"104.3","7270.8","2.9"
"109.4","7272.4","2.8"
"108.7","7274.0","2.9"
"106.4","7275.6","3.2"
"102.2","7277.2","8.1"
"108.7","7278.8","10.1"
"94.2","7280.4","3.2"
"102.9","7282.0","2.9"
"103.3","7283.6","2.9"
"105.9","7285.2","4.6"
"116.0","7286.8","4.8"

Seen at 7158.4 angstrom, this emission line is [N II]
